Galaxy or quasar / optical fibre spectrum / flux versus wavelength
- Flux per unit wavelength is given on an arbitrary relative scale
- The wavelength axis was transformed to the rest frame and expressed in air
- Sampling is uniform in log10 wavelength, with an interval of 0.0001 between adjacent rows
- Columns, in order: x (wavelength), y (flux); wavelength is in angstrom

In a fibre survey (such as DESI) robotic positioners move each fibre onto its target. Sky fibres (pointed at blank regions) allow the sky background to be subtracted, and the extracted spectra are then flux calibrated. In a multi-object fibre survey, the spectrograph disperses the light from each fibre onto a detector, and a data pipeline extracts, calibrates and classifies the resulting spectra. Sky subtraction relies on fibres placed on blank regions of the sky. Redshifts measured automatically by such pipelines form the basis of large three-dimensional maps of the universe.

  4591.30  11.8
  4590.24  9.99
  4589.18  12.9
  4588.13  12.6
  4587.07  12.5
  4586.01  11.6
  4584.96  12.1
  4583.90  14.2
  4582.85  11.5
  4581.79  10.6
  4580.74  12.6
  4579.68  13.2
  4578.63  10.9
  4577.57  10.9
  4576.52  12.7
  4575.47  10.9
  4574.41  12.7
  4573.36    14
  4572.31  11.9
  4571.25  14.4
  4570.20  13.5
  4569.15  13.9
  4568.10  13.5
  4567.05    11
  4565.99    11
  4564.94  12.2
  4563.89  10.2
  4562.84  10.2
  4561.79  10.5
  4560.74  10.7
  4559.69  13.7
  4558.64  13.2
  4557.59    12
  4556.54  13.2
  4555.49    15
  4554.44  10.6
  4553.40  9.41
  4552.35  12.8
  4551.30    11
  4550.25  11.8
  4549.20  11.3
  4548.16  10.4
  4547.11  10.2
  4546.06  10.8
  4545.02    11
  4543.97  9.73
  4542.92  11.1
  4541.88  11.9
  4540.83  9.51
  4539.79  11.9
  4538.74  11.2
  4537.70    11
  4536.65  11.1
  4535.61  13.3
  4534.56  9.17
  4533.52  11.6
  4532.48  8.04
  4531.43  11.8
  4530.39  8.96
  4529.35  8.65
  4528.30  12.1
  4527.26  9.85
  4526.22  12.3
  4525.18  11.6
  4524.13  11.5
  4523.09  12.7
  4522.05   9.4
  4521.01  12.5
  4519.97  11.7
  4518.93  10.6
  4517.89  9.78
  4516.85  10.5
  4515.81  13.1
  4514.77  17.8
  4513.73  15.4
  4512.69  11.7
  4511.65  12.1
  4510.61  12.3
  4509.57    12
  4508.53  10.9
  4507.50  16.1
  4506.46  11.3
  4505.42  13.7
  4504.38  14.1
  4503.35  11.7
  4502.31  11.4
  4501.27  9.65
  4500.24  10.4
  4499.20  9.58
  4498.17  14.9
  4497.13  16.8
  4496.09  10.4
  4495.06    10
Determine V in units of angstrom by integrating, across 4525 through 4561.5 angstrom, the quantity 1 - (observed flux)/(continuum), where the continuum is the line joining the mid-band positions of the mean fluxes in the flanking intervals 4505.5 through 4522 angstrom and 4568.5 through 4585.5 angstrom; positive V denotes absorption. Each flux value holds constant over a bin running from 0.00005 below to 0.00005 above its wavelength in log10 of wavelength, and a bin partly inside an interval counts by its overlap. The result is 3.8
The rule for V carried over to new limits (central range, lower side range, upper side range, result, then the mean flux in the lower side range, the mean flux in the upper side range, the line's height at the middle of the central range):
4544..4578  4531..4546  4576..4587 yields -1.10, 10.9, 12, 11.5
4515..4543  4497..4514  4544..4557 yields 1.96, 12.5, 11.4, 11.9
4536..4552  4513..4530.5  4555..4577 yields 1.45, 11.7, 12.4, 12.1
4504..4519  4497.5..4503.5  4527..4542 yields -2.24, 11.4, 10.7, 11.1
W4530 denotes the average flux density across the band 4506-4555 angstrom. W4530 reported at 11.4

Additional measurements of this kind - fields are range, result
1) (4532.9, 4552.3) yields 11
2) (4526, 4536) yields 10.5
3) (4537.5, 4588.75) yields 11.8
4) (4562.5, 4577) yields 12.3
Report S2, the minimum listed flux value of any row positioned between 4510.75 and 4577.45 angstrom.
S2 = 8.04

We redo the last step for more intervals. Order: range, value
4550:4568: 9.41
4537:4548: 9.51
